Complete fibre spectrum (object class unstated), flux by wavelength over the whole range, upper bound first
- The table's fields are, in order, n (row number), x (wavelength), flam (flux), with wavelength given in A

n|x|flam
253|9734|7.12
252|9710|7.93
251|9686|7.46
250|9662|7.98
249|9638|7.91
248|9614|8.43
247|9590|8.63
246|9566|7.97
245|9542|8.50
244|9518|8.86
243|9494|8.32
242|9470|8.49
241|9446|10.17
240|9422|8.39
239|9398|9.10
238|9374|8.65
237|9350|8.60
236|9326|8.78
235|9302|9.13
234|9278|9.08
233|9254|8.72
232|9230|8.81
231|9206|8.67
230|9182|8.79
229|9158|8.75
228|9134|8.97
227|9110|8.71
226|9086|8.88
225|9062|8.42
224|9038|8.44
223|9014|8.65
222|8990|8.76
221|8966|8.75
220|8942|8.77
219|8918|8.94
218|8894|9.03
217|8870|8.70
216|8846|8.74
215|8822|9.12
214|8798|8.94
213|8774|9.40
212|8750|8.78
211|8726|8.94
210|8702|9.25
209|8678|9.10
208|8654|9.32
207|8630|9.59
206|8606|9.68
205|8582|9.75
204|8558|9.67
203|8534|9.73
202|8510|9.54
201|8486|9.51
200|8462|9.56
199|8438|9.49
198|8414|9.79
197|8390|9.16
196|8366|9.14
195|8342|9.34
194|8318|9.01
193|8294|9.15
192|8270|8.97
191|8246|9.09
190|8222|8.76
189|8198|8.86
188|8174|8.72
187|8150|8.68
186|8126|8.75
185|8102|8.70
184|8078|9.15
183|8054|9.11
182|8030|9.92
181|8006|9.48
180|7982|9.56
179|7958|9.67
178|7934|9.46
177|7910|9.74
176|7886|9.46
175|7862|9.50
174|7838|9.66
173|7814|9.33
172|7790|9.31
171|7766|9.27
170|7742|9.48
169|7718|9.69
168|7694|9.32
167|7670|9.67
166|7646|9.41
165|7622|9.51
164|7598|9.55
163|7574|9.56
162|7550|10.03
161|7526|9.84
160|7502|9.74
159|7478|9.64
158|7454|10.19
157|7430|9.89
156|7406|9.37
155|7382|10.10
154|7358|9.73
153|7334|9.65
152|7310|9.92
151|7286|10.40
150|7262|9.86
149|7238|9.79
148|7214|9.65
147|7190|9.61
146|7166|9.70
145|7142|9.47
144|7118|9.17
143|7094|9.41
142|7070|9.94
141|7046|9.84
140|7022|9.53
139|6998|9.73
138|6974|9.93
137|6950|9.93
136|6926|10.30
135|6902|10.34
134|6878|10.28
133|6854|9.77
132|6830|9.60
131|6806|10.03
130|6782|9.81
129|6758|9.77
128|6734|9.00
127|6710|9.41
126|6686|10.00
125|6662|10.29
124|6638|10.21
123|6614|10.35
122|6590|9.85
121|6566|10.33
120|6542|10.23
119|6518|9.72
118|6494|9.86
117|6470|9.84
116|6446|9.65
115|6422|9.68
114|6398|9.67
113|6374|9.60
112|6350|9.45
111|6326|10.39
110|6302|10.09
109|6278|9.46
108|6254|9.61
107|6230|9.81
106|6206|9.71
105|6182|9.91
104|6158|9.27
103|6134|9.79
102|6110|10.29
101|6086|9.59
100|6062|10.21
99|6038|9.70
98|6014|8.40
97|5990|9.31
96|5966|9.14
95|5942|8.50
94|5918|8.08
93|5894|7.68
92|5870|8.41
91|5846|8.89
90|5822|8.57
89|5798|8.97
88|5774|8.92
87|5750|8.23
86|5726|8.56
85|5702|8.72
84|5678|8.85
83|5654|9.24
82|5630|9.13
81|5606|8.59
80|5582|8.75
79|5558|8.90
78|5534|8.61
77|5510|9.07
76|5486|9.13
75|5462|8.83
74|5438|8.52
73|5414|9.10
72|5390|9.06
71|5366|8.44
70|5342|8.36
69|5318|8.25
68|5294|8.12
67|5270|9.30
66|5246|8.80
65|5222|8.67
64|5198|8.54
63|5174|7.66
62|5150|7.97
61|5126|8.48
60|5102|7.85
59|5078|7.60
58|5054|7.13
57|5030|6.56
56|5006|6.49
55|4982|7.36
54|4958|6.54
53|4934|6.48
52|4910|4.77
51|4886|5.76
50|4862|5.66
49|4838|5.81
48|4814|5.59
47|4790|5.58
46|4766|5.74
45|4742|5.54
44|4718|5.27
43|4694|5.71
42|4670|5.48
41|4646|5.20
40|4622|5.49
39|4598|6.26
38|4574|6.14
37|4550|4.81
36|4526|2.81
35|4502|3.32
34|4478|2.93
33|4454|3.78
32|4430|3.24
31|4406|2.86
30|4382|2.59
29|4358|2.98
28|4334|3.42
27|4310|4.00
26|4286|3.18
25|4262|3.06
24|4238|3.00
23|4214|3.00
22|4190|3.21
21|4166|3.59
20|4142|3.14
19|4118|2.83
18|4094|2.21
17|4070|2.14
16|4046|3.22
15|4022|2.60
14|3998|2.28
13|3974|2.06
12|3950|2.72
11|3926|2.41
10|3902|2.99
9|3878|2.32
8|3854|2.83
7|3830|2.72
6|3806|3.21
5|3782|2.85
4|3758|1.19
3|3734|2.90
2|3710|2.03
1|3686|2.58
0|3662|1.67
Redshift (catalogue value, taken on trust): 0.14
